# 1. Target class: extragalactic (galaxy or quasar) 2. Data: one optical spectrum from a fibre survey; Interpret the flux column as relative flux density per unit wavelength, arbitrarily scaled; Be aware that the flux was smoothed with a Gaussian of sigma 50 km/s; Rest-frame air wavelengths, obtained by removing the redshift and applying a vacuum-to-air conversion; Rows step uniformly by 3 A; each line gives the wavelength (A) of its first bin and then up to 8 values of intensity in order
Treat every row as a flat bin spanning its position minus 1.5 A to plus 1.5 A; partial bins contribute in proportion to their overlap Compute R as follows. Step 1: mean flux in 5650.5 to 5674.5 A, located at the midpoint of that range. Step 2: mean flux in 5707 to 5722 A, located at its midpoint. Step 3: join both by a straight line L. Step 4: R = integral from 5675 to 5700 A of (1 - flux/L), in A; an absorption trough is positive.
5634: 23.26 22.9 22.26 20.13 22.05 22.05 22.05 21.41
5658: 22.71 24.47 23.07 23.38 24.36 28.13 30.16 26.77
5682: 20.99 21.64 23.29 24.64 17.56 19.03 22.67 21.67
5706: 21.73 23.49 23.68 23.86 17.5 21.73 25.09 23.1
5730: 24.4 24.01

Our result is 0.1 A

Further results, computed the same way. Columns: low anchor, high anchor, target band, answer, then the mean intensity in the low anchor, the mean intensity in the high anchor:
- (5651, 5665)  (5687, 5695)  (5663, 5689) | -2.7 A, 22.8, 22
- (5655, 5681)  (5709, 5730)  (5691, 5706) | 1.8 A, 25.1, 22.7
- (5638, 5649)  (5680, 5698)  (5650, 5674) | -2.3 A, 21.6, 21.4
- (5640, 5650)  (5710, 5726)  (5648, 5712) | -3.5 A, 21.5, 22.4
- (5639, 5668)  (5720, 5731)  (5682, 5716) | 1.6 A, 22.3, 23.6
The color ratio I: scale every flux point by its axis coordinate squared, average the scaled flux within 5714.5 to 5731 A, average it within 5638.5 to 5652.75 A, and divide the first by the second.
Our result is 1.07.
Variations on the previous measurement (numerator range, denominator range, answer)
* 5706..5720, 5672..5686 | 0.87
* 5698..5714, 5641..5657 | 1.07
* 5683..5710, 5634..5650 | 1.01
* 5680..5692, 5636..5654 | 1.05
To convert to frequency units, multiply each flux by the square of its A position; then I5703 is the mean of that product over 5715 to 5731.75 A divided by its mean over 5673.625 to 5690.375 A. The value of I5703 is 0.92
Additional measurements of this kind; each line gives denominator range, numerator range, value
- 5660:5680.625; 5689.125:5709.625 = 0.84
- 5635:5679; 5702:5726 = 0.97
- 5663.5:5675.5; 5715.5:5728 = 0.88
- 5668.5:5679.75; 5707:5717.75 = 0.85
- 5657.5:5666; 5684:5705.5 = 0.93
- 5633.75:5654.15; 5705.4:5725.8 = 1.05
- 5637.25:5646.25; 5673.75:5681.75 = 1.28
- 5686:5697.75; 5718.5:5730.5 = 1.09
